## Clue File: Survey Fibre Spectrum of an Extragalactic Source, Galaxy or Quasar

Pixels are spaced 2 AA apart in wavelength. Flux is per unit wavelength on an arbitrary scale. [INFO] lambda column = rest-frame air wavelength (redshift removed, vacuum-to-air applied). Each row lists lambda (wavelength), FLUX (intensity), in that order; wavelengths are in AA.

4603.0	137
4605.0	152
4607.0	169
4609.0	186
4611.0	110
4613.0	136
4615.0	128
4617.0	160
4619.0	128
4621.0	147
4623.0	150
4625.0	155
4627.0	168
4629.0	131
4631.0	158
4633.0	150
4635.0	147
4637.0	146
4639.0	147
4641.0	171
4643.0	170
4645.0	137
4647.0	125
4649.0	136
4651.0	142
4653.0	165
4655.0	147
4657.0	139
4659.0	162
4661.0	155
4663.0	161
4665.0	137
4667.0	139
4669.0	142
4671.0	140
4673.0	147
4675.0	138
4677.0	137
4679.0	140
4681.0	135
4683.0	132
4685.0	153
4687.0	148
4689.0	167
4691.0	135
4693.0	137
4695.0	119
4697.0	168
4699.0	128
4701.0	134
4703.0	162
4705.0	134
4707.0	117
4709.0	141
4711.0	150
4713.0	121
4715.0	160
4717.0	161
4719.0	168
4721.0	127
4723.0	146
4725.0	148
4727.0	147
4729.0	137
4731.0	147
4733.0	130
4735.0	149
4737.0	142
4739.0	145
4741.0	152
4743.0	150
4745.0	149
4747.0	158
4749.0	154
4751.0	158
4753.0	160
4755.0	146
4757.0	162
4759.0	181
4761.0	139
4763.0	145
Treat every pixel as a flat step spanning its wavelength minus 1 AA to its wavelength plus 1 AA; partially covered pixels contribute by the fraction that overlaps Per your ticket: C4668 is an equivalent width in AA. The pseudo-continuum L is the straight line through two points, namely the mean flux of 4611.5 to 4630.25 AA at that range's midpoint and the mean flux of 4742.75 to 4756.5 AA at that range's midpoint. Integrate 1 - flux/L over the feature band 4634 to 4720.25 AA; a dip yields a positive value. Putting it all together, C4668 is 1.9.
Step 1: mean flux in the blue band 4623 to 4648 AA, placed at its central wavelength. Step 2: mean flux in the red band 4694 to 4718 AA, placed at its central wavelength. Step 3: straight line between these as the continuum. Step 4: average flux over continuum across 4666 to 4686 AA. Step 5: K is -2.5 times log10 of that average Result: 0.04 mag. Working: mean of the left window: 150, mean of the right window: 141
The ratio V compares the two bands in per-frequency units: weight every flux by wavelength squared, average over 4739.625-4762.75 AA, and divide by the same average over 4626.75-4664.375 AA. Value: 1.08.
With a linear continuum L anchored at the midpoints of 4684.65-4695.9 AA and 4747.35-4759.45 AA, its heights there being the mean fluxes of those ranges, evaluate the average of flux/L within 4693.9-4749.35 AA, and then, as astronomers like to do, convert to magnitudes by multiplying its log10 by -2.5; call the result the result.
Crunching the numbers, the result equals 0.05 mag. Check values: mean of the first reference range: 143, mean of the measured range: 144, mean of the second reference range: 159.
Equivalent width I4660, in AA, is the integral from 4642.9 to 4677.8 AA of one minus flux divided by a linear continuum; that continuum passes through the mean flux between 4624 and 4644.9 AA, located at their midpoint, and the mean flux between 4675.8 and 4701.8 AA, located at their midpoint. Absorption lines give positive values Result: 0.6 AA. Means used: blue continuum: 154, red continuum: 141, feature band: 145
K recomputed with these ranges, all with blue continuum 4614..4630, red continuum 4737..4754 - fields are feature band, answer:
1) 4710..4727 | 0.03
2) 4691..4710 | 0.09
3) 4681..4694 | 0.04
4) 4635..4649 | -0.01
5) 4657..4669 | -0.01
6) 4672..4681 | 0.07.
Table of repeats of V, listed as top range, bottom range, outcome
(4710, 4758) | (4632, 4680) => 1.05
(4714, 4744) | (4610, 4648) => 1.06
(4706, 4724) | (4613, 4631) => 1.02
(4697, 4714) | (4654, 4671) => 0.95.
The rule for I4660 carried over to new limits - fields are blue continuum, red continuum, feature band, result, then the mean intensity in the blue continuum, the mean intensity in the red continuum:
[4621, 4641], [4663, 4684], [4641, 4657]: -0.1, 151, 140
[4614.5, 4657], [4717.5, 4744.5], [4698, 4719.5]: 0.5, 148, 146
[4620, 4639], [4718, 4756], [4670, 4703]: 1.6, 150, 148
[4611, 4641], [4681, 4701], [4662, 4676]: 0.0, 146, 142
